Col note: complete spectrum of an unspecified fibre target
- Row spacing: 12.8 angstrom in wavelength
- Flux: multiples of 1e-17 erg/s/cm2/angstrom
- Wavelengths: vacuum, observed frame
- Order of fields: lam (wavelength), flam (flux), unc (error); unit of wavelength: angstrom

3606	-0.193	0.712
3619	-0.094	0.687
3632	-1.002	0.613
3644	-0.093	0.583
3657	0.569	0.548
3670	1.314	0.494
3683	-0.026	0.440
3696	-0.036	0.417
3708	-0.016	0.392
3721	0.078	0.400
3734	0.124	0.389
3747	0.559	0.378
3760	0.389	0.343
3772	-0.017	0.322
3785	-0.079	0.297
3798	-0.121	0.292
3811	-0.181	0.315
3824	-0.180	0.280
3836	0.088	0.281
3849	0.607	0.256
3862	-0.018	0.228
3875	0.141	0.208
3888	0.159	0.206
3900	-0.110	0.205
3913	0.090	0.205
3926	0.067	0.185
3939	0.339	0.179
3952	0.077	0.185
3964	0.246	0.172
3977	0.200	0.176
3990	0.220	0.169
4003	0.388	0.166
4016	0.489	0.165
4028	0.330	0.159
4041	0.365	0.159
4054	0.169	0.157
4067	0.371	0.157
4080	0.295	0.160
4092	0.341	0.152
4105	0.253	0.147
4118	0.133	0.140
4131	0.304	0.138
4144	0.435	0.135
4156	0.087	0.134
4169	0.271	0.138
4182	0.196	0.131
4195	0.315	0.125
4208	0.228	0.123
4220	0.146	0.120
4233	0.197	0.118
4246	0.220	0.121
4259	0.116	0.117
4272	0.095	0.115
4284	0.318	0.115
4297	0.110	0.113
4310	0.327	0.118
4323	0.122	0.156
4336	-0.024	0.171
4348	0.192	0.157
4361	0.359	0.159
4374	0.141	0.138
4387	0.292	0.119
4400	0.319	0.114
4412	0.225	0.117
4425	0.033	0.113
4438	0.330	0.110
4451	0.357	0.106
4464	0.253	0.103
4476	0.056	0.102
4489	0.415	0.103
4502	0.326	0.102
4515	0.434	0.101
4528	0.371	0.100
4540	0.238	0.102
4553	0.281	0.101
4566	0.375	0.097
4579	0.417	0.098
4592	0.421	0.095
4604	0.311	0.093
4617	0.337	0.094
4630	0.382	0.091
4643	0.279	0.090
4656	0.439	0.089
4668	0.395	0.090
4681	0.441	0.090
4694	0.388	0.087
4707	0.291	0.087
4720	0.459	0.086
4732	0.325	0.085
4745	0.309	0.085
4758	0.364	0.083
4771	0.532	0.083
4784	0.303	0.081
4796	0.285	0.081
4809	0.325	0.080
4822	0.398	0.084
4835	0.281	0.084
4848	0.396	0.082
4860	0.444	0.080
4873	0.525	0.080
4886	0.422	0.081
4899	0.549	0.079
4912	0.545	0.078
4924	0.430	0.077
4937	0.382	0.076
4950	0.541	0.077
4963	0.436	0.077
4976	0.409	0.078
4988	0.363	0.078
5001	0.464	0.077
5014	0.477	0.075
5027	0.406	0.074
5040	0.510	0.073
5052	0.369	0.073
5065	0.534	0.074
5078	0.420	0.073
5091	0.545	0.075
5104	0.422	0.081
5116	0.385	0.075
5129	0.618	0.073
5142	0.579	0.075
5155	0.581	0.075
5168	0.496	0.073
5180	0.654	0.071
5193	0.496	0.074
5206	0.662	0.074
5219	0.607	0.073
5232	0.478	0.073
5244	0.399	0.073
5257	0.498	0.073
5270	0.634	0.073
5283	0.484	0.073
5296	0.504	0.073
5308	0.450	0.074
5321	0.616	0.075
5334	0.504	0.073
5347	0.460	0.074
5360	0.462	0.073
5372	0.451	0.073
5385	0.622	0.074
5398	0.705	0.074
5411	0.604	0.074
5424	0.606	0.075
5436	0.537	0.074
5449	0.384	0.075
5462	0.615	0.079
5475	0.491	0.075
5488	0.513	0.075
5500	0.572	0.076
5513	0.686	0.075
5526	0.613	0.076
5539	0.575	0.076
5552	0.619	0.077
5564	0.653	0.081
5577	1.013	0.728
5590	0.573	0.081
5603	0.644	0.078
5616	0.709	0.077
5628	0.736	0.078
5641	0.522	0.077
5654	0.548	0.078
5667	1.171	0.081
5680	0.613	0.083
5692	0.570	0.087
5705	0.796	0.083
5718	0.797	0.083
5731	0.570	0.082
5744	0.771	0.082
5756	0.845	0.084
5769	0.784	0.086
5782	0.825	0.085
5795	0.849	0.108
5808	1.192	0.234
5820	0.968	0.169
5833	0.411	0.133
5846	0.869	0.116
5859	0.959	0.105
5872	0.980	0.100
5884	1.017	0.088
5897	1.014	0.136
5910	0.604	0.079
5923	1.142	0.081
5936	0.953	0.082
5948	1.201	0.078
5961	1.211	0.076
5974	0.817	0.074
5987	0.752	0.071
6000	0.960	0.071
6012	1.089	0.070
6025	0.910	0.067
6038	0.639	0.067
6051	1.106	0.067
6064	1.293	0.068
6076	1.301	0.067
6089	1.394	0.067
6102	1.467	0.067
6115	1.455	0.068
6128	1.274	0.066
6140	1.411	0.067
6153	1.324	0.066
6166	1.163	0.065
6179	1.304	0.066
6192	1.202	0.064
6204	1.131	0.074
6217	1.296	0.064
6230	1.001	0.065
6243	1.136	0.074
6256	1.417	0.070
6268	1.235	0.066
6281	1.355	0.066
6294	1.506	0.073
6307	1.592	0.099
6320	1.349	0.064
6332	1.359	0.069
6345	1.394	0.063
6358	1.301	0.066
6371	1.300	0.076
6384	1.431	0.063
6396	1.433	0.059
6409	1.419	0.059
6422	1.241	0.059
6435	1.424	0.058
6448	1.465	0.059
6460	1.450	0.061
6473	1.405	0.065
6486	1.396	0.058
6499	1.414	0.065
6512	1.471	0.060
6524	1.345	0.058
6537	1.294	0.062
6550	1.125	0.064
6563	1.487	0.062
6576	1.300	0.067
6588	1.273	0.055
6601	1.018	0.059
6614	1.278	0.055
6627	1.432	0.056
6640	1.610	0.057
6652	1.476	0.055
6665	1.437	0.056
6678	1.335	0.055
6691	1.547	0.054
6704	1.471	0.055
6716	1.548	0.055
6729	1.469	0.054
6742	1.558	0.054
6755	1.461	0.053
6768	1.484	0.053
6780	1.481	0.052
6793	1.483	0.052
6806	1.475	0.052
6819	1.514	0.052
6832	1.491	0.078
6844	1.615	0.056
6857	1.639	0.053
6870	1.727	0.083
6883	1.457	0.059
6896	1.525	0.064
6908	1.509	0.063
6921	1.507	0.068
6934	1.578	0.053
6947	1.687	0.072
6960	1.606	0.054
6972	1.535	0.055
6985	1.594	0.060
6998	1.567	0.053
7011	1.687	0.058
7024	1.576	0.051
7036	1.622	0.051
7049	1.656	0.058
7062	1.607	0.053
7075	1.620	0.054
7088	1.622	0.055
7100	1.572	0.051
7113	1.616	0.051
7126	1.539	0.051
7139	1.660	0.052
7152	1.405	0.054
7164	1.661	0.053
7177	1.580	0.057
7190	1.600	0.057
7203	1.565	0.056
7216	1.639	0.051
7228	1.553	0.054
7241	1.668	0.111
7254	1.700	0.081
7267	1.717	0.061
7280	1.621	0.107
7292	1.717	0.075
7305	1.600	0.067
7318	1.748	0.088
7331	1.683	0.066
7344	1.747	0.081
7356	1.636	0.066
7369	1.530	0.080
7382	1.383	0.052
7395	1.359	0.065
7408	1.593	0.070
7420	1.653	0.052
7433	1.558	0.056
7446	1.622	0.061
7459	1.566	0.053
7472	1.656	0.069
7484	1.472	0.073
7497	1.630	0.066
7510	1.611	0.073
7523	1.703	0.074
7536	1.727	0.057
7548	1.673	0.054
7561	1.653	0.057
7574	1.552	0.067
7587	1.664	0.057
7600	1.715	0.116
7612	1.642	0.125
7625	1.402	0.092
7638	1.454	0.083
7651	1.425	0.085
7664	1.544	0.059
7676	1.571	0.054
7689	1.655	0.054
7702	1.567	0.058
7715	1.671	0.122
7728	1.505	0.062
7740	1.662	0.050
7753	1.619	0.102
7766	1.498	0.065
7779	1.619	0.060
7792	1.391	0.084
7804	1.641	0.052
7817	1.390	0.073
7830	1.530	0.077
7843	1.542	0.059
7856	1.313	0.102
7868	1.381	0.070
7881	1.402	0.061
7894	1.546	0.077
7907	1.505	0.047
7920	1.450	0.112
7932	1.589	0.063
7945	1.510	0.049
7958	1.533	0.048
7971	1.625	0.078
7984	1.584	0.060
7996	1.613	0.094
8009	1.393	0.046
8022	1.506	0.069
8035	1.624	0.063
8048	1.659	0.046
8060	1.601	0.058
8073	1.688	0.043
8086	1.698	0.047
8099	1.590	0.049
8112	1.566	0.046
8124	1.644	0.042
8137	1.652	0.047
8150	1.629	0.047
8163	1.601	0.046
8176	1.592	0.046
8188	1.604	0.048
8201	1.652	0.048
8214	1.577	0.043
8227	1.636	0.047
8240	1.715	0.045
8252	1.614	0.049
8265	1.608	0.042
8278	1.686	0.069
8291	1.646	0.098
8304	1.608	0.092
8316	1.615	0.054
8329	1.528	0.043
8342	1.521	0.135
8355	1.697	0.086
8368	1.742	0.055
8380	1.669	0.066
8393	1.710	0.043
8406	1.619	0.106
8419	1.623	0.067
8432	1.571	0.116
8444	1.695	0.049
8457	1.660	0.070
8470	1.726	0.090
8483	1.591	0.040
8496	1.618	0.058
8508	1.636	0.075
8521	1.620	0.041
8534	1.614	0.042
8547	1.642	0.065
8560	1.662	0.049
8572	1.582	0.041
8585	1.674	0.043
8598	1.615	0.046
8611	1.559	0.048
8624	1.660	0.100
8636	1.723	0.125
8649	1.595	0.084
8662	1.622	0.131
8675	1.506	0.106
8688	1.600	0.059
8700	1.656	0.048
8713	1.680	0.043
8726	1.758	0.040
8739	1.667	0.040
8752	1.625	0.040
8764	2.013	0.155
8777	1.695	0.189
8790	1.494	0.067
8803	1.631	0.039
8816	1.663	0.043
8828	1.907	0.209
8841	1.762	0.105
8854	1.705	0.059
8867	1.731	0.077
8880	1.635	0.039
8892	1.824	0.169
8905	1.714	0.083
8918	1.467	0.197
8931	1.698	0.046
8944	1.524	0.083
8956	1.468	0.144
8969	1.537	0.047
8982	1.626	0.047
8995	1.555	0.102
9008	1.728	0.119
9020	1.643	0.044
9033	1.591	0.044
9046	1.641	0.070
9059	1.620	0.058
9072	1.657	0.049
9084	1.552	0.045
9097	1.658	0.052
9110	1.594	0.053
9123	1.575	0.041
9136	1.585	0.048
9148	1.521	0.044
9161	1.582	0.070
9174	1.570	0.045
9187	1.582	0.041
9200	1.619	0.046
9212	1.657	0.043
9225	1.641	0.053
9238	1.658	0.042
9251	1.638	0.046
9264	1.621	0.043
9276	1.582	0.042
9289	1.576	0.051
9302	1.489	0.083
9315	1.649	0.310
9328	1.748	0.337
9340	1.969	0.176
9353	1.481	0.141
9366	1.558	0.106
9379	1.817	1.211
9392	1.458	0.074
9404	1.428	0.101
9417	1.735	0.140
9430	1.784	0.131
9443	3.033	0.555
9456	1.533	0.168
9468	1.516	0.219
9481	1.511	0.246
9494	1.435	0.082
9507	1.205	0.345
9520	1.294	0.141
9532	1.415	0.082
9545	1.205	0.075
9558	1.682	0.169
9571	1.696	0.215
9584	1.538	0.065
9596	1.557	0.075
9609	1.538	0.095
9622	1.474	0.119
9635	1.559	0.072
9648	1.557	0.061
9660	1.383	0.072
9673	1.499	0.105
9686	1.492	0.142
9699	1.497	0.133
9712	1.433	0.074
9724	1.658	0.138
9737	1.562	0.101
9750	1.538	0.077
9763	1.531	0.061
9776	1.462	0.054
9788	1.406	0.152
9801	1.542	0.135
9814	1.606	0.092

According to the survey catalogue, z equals 0.520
